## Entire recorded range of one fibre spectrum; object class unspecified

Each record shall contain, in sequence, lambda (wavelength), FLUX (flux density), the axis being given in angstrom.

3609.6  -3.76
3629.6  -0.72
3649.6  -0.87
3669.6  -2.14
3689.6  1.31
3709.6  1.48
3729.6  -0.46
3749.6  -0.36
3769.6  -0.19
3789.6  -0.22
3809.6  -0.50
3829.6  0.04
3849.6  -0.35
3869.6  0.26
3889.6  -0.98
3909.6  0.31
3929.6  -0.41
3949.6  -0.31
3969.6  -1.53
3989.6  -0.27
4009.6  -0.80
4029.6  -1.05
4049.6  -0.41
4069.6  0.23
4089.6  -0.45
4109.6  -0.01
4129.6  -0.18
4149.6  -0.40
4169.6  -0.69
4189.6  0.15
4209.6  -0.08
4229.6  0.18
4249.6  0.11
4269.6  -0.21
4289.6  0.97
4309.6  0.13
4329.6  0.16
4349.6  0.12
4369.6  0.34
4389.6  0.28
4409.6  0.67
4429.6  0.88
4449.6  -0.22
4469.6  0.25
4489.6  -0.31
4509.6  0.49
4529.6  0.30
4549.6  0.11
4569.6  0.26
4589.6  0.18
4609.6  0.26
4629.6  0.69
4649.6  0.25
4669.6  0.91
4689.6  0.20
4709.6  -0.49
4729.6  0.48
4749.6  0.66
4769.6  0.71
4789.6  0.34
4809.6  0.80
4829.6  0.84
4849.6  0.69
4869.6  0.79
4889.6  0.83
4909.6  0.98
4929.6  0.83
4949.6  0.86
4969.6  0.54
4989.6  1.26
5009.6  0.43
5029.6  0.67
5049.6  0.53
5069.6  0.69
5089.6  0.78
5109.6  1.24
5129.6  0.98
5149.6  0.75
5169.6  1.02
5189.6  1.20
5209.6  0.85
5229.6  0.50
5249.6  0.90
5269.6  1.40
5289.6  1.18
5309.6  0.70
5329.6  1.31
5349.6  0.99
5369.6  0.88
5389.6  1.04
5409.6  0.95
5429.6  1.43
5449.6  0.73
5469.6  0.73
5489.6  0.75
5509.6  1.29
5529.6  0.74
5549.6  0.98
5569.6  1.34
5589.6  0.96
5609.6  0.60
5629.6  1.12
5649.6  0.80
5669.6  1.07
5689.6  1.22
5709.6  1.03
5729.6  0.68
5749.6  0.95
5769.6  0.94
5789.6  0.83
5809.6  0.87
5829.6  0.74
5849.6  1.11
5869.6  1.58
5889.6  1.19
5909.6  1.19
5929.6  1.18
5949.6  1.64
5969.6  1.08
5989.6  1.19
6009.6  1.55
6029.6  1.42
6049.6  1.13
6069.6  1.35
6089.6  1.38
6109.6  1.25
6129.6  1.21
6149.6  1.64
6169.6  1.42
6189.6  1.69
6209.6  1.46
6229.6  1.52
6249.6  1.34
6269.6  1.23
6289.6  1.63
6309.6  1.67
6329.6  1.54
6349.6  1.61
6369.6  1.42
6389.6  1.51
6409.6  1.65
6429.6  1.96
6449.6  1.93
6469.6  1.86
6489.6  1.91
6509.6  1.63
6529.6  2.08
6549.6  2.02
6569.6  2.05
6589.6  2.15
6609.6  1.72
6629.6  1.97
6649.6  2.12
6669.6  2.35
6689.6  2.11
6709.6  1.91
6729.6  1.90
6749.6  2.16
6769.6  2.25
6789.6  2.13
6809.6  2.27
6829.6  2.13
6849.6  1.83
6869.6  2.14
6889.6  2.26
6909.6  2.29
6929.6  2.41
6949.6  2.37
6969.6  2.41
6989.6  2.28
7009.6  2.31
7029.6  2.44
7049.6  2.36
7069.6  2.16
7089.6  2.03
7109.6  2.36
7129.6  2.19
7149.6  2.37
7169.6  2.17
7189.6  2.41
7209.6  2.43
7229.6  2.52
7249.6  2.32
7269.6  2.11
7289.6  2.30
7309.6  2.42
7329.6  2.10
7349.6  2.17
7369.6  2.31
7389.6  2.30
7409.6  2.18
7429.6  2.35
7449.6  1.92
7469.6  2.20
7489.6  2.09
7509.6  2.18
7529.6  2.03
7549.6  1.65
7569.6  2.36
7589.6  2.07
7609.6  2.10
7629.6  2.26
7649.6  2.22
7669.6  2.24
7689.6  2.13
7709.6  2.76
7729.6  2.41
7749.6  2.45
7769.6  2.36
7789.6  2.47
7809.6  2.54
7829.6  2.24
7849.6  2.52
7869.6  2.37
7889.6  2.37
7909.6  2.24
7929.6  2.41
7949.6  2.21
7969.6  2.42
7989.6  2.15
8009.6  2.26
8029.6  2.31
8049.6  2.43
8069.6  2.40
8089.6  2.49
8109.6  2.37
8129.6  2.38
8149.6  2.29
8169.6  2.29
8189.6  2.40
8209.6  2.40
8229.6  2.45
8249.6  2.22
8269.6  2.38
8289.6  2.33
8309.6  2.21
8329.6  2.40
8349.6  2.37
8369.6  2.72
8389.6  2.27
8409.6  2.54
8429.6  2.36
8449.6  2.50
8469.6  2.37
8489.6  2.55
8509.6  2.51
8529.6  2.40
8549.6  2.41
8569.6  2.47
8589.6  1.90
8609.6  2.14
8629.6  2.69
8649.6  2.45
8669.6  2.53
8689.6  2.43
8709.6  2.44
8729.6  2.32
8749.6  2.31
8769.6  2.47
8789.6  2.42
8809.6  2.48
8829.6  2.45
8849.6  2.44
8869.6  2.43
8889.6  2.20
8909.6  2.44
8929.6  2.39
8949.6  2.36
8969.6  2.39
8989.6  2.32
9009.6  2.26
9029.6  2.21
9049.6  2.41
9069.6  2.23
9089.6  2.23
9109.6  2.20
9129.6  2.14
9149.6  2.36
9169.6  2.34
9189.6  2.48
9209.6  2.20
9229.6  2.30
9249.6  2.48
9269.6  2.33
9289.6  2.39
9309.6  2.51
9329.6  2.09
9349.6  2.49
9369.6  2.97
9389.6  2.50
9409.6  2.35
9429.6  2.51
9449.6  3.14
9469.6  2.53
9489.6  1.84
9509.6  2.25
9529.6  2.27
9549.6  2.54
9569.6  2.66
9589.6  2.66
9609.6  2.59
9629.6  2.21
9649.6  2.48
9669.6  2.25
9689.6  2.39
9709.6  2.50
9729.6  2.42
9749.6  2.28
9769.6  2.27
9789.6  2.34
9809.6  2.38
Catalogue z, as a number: 0.46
